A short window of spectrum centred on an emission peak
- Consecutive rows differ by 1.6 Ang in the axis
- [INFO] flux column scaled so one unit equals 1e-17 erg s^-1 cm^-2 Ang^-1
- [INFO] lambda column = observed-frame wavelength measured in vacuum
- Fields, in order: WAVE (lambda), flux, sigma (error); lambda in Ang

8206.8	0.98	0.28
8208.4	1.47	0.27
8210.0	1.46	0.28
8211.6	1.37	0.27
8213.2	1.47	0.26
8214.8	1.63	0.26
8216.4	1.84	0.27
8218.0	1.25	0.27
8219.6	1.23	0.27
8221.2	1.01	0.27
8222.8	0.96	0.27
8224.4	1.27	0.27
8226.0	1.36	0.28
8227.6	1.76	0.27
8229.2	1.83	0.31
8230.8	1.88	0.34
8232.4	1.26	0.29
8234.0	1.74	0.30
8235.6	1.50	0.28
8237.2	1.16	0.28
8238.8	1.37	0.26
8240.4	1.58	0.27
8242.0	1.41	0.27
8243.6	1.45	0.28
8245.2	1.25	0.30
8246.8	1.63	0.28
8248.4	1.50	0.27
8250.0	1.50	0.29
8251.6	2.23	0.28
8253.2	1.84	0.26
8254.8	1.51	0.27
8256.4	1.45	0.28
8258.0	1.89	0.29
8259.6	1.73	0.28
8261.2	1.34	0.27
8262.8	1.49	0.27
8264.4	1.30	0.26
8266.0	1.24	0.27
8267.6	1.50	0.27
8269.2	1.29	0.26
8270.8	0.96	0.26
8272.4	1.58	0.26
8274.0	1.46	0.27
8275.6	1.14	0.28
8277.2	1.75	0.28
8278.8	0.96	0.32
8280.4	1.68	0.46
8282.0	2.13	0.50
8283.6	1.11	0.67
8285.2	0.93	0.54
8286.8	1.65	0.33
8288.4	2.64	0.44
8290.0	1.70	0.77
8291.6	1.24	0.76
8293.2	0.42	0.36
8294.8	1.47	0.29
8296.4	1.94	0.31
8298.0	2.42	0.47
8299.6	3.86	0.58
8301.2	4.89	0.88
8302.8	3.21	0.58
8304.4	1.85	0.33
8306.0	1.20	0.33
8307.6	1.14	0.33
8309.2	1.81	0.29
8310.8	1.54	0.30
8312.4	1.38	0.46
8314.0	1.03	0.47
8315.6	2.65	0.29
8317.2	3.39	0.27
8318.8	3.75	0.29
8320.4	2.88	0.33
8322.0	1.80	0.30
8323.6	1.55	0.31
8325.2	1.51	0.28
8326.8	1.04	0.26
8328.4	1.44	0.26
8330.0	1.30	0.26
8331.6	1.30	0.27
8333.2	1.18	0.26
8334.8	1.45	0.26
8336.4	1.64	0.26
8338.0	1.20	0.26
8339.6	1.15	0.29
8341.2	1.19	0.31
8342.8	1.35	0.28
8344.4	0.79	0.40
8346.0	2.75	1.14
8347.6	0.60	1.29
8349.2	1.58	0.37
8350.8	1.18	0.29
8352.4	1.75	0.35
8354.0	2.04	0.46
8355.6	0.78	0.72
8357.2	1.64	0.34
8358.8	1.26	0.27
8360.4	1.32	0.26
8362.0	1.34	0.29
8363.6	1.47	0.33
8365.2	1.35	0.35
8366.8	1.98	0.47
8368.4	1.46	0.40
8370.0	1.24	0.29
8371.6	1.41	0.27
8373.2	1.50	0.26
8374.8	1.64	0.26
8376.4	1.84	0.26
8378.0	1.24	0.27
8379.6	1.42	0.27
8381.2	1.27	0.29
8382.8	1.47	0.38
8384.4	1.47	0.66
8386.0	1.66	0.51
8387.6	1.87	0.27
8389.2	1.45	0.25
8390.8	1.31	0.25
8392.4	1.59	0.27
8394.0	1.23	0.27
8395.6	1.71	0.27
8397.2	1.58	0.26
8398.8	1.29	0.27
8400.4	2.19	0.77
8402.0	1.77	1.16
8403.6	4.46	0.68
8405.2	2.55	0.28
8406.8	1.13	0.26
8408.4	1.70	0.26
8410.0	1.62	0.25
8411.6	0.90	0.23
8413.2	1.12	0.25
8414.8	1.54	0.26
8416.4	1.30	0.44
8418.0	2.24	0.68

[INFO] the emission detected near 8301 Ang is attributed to [S II]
